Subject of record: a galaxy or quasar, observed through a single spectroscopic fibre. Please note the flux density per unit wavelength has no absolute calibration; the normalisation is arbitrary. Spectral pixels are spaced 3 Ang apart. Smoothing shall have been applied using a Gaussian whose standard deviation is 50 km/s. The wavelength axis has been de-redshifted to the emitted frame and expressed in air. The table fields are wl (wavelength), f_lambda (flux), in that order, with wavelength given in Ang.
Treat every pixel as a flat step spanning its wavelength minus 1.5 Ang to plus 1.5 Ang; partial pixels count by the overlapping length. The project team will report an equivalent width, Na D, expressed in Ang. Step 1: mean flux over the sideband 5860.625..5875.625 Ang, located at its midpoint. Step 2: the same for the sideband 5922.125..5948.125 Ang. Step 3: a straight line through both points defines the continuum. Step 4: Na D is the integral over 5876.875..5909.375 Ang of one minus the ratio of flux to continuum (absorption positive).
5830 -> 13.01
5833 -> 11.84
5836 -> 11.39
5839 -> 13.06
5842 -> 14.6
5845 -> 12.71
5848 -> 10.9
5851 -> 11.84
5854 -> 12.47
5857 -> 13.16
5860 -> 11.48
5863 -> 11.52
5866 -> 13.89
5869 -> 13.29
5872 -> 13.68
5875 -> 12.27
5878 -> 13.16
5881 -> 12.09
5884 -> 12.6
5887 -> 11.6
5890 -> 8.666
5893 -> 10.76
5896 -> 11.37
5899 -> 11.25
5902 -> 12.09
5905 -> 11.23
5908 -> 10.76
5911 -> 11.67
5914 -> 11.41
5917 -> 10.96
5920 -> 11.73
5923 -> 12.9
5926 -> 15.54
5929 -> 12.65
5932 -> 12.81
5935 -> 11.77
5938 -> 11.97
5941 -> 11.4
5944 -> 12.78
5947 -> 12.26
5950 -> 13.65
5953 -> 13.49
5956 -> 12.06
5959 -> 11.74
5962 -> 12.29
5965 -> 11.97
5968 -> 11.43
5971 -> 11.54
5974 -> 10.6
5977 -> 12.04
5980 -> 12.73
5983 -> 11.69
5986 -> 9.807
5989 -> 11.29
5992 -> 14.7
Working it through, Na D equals 3.6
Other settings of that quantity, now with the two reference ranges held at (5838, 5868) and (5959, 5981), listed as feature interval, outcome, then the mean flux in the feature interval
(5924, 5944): -1.1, 12.7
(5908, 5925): 0.5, 11.8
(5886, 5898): 1.7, 10.6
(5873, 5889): 0.1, 12.3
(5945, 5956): -1.0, 13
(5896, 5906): 0.6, 11.5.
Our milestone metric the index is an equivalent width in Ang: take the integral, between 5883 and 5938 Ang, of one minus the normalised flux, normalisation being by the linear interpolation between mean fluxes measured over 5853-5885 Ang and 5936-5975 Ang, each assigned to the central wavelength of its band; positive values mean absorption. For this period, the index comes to 2.9 Ang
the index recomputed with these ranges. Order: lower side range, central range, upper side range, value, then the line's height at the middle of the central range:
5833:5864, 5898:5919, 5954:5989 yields 1.1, 12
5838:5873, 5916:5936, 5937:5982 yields -0.6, 12.3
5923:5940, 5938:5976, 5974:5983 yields 0.9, 12.4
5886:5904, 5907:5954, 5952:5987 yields -4.2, 11.3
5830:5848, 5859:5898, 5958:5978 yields 0.9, 12.3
